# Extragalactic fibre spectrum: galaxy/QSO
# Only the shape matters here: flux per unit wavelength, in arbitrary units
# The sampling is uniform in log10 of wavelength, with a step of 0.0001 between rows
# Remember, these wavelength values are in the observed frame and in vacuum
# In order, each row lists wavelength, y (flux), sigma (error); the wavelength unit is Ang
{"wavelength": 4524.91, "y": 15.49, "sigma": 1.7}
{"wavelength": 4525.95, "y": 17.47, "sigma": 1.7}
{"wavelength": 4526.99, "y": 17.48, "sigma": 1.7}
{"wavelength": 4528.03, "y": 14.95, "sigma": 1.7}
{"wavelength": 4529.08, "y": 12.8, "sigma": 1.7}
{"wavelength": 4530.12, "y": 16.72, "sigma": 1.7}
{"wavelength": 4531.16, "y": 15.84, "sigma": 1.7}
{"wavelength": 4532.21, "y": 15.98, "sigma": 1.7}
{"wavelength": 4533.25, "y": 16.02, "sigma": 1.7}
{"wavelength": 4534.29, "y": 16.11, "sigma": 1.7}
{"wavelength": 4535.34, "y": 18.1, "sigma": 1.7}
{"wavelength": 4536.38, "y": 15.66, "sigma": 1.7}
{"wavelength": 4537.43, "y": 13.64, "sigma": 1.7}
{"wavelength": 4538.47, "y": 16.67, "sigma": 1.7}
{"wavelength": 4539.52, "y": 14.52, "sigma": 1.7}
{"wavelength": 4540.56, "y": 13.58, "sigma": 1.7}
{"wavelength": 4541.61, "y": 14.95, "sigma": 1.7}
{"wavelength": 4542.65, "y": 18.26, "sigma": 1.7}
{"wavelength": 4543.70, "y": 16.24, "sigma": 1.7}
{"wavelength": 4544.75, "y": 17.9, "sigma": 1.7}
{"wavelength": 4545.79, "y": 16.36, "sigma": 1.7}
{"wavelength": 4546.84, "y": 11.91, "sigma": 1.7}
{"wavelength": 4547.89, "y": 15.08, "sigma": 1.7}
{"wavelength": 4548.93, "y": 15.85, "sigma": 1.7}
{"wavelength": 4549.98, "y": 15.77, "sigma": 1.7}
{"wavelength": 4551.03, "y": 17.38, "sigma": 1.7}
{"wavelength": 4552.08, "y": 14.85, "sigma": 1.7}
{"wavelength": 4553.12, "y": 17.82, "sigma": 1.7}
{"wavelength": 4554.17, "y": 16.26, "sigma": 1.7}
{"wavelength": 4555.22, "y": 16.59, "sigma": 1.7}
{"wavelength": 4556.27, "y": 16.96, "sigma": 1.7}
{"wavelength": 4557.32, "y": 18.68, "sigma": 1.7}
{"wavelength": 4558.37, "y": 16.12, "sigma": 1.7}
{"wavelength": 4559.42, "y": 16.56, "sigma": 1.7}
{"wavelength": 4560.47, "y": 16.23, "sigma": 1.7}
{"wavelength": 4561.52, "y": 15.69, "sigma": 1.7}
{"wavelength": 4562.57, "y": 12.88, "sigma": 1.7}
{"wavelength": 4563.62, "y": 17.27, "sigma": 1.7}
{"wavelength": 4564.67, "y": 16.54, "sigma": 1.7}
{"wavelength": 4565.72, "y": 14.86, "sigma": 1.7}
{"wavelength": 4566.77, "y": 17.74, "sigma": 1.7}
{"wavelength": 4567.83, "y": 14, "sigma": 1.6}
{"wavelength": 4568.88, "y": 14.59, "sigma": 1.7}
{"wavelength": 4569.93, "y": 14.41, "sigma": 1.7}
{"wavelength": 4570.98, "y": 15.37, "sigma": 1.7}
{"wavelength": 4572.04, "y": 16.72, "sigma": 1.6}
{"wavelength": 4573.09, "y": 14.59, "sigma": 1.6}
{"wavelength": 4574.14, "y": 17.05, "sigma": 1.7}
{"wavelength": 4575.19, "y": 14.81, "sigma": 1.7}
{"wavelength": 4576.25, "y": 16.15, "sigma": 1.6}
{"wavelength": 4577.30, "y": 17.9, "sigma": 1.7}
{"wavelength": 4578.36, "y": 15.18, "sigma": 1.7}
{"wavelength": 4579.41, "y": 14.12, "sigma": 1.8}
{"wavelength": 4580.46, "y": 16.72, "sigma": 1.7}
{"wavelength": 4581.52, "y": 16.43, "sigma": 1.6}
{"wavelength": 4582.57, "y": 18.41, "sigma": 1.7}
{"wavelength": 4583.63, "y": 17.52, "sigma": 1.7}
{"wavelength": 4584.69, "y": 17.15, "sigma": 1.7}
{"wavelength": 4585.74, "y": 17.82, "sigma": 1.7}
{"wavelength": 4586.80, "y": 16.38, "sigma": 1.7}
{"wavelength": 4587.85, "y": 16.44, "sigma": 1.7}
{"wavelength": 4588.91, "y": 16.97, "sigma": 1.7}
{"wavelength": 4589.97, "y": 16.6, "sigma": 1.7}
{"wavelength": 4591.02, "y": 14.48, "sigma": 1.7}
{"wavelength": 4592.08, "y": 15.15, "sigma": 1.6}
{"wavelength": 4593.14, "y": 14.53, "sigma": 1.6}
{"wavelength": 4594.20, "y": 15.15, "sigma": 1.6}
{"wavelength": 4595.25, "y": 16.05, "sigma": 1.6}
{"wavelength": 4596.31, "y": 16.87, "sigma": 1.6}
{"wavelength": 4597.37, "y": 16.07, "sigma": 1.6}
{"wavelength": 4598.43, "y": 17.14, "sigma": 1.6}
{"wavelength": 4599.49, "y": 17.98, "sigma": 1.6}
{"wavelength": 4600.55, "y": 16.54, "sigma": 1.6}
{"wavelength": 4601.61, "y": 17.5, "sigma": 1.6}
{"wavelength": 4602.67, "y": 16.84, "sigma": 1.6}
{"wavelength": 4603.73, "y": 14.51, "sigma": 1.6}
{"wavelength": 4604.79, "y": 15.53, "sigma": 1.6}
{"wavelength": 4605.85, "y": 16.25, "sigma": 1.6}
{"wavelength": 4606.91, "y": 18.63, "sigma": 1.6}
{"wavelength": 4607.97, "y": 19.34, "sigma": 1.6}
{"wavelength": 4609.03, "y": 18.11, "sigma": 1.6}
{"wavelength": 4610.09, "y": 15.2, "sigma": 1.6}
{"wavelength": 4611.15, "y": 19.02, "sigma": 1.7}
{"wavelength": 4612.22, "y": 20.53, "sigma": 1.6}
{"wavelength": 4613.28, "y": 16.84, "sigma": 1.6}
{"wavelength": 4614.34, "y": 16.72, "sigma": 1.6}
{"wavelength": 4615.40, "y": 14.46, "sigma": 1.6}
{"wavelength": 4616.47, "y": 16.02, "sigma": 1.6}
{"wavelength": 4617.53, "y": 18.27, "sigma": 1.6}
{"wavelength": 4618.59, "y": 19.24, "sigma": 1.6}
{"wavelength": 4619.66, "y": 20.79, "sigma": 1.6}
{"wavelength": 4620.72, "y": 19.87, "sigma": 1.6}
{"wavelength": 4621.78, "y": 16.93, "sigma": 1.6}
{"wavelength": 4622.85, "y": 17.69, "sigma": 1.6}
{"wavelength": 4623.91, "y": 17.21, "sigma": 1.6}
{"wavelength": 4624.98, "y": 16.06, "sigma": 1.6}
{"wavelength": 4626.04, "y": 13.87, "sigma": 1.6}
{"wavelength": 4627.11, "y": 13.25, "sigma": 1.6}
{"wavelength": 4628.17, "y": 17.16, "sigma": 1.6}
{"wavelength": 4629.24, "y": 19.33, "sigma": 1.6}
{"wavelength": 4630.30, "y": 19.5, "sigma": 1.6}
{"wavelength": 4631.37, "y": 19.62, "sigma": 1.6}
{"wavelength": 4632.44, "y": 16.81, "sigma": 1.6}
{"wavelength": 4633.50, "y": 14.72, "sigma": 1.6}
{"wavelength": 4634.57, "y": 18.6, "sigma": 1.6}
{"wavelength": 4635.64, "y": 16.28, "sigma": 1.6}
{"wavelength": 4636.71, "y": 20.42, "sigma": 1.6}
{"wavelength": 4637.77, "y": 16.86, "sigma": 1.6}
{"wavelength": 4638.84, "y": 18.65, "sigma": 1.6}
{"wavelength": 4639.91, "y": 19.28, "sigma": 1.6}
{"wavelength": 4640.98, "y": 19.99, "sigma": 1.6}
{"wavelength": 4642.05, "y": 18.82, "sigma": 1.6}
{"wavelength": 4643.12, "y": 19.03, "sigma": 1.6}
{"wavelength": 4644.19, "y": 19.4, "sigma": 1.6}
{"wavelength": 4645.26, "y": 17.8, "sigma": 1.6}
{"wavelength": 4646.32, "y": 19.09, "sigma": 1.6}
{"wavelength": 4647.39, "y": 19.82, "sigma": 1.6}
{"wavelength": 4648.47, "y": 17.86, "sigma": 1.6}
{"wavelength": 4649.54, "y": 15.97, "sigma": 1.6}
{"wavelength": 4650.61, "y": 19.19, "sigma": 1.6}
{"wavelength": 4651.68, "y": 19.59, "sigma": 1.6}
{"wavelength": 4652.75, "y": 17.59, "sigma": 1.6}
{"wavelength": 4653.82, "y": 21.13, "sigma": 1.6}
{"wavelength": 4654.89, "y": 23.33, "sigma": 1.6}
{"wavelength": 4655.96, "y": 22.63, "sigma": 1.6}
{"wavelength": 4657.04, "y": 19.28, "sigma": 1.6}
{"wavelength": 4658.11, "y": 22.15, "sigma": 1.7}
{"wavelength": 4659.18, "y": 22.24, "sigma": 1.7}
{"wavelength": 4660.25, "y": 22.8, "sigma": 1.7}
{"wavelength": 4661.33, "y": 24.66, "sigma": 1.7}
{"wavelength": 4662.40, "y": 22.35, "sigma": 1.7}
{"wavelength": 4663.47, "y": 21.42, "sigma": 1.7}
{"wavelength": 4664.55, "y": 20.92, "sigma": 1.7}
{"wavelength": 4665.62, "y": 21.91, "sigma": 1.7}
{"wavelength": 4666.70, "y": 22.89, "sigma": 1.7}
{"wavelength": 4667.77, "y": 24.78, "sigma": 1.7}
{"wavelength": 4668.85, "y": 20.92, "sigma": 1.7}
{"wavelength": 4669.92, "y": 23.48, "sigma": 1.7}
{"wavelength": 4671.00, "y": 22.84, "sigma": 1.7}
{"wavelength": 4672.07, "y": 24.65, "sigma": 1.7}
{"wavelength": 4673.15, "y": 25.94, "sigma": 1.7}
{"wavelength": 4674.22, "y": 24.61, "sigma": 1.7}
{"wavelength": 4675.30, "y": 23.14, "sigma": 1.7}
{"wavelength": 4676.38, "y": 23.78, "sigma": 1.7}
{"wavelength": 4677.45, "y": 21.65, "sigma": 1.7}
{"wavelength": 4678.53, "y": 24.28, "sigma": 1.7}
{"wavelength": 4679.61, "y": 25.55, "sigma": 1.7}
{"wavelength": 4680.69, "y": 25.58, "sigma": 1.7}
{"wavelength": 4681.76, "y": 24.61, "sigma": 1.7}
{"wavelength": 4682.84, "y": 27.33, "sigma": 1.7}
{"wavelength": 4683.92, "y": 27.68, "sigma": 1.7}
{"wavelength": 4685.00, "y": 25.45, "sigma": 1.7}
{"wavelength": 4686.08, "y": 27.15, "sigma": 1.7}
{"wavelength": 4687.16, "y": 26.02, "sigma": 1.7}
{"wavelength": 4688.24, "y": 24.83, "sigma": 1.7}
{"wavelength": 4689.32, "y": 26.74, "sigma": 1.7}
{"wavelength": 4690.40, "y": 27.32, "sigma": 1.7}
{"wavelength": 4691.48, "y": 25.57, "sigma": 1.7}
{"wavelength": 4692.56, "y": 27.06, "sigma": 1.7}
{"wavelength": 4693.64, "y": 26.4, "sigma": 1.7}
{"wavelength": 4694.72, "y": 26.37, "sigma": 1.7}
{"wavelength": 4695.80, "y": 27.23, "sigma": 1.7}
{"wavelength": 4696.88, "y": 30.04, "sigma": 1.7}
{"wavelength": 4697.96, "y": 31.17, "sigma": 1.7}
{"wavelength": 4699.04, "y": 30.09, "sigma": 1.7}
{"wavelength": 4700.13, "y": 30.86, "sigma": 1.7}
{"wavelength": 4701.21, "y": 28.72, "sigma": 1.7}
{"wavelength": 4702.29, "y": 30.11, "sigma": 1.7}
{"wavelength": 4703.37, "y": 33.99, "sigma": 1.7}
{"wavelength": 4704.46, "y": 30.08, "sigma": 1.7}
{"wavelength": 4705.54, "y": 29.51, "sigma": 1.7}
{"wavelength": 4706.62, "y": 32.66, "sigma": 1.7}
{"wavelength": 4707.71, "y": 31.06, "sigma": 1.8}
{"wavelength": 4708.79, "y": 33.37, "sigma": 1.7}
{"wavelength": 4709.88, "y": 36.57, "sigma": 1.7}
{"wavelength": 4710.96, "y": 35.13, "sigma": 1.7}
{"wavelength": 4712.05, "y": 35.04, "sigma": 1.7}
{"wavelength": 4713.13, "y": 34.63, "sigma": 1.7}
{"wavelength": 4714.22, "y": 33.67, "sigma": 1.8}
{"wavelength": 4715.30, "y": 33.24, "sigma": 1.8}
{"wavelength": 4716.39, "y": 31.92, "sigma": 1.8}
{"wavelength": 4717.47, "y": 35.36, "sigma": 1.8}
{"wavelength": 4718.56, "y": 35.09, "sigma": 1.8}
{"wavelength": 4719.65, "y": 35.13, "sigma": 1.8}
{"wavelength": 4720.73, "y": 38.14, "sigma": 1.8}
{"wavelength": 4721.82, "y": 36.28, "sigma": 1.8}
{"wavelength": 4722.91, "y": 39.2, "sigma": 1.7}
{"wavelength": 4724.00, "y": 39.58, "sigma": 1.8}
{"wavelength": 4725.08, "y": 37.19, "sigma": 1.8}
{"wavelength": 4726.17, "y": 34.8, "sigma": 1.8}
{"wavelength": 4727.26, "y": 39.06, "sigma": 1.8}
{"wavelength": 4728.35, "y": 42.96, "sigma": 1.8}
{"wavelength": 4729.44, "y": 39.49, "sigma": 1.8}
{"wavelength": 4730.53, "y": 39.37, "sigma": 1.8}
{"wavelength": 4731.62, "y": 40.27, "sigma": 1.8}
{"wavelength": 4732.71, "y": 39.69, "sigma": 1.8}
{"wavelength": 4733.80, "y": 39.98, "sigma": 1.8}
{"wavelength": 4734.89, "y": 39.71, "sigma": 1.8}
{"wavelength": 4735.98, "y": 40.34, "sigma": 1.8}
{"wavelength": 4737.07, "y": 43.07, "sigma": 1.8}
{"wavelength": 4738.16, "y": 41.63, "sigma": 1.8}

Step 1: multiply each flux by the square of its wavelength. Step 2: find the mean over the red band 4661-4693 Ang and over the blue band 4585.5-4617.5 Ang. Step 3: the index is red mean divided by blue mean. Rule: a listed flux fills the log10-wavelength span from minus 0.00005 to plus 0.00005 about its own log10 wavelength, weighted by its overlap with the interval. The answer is 1.5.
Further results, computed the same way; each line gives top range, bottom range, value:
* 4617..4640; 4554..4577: 1.14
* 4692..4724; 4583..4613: 2.03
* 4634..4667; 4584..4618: 1.22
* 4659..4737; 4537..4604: 1.99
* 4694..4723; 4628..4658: 1.77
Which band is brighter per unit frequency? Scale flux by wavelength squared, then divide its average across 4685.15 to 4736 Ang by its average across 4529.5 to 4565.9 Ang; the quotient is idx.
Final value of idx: 2.23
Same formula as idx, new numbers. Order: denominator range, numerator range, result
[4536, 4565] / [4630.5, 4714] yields 1.61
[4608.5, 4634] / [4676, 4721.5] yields 1.77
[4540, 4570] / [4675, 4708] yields 1.83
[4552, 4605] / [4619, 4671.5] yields 1.24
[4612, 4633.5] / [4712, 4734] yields 2.23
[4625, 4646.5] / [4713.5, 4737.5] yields 2.20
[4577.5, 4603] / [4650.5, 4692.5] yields 1.49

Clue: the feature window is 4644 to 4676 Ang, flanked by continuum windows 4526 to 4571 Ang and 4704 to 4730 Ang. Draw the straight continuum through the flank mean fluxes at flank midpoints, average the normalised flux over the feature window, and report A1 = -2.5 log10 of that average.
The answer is 0.318 mag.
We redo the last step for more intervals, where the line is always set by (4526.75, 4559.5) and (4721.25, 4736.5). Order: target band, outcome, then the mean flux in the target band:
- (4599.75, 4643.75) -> 0.41 mag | 17.6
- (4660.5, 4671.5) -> 0.35 mag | 22.6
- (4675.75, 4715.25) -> 0.21 mag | 28.9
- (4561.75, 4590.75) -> 0.24 mag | 16.1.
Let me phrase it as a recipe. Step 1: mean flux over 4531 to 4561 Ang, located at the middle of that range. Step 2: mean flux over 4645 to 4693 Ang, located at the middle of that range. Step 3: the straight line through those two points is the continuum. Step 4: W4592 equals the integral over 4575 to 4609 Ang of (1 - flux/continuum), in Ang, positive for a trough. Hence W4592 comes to 3.9 Ang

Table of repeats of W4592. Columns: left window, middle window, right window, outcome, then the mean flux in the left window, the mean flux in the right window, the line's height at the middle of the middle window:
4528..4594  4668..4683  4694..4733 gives 2.8 Ang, 16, 34.3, 29.7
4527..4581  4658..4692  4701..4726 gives 6.4 Ang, 15.8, 34.2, 29.8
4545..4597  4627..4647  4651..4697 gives 2.7 Ang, 16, 24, 21.2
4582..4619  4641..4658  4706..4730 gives 3.7 Ang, 16.9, 35.9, 24.8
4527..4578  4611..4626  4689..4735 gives 3.6 Ang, 15.9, 33.7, 23.2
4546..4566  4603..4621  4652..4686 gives 1.9 Ang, 16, 23.3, 19.6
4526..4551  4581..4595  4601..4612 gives 0.3 Ang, 15.7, 17.2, 16.8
